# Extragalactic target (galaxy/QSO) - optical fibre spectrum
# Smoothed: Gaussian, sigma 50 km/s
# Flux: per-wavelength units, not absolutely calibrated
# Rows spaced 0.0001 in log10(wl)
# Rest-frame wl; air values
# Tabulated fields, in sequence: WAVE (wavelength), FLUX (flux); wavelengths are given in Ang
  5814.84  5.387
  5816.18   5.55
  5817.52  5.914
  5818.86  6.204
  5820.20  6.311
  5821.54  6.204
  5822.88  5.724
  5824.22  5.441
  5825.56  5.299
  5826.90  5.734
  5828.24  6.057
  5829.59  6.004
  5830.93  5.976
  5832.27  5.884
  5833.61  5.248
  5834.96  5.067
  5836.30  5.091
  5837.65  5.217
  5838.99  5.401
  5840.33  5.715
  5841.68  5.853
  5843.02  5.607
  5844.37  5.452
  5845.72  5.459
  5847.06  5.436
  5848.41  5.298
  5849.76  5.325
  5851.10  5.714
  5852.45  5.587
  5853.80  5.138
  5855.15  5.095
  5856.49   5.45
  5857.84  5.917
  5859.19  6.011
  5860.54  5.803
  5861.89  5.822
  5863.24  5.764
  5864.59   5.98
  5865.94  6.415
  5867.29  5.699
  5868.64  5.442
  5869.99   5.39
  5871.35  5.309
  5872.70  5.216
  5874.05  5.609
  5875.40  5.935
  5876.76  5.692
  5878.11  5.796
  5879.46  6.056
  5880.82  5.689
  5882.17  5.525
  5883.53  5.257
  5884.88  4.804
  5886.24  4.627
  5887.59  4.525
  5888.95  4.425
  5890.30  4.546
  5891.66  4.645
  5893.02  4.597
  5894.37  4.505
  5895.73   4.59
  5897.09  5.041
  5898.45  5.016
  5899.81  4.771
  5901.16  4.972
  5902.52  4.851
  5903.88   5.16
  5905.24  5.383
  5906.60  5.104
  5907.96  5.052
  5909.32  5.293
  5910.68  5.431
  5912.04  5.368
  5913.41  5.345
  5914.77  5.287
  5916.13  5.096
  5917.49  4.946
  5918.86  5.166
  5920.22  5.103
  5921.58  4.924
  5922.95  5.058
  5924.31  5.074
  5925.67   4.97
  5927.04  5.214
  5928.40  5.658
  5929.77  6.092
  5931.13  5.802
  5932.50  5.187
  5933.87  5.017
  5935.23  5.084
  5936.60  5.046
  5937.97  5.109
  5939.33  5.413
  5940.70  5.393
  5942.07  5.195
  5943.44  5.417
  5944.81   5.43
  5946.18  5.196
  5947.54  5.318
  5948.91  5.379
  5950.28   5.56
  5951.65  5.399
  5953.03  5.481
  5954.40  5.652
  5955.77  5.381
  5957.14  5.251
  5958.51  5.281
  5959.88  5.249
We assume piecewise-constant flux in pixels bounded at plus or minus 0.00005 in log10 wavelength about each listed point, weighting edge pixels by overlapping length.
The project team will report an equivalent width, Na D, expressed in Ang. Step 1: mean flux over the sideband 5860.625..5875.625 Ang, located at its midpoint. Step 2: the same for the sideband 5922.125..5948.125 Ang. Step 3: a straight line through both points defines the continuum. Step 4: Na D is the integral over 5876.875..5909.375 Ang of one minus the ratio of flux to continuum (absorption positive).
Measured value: 3.1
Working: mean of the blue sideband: 5.69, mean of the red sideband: 5.3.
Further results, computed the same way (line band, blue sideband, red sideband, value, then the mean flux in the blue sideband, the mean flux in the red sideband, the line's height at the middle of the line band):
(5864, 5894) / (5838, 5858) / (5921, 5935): 0.54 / 5.48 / 5.3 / 5.41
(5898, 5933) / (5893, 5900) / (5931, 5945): -1.52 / 4.77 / 5.25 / 4.99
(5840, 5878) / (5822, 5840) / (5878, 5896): -2.60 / 5.56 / 4.95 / 5.26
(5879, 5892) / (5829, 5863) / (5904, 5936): 0.93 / 5.55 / 5.24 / 5.38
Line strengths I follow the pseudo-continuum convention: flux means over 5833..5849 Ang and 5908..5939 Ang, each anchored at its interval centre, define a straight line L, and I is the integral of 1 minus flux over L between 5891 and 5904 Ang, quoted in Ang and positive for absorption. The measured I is 1.2 Ang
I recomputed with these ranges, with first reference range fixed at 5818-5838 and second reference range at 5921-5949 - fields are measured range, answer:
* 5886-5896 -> 1.7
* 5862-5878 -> -0.4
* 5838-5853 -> 0.3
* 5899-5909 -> 0.7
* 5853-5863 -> 0.0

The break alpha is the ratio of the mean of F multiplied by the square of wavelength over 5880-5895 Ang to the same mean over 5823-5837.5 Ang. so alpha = 0.89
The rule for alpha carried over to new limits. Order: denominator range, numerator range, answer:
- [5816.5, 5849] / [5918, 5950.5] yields 0.97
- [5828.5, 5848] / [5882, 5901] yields 0.88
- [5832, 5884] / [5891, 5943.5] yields 0.94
